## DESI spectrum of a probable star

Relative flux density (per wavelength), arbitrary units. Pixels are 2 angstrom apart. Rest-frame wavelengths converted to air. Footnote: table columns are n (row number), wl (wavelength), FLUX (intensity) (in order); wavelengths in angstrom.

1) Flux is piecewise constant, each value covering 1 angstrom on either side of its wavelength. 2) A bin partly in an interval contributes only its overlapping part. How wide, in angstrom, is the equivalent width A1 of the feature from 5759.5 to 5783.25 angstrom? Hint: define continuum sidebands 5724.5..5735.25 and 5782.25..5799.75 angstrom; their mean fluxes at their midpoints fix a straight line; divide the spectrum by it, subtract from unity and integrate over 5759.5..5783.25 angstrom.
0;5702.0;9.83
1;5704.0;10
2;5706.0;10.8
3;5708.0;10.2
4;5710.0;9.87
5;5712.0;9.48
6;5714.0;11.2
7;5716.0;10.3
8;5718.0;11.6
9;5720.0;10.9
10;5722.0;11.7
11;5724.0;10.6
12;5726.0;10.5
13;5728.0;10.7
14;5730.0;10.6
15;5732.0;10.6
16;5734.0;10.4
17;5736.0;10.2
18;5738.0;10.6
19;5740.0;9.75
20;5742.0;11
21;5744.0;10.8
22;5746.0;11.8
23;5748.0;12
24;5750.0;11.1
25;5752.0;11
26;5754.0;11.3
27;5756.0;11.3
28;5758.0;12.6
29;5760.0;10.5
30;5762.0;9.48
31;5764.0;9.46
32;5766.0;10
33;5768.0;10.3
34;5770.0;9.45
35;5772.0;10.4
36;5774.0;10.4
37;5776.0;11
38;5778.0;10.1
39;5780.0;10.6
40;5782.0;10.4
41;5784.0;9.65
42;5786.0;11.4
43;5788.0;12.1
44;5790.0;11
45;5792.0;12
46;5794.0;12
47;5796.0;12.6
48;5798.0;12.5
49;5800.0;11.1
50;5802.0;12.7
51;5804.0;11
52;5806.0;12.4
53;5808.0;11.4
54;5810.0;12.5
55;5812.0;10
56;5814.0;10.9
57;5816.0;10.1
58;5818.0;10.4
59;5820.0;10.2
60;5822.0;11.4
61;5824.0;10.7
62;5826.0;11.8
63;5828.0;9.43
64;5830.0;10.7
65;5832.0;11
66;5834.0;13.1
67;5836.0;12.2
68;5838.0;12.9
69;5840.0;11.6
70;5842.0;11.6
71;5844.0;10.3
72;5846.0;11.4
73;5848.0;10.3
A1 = 2.3 angstrom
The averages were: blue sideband 10.6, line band 10.2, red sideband 11.6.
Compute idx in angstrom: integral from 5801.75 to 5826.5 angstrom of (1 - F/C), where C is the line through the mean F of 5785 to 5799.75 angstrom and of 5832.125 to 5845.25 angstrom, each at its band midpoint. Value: 1.6 angstrom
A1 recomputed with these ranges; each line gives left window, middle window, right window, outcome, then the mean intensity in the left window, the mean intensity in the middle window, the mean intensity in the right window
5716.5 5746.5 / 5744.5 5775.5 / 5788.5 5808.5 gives 1.34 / 10.8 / 10.7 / 11.9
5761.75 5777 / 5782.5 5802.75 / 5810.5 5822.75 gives -2.62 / 10.1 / 11.7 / 10.6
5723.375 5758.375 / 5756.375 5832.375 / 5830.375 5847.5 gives 2.61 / 10.9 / 10.9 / 11.7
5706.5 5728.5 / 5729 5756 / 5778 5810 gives 0.14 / 10.6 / 10.9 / 11.5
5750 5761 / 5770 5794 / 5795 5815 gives 1.49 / 11.3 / 10.8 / 11.7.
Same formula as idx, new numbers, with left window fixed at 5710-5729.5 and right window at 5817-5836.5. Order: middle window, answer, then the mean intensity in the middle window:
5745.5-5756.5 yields -0.6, 11.4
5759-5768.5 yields 0.8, 9.93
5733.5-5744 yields 0.3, 10.4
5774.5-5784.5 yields 0.5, 10.4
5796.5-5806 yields -0.8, 11.9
